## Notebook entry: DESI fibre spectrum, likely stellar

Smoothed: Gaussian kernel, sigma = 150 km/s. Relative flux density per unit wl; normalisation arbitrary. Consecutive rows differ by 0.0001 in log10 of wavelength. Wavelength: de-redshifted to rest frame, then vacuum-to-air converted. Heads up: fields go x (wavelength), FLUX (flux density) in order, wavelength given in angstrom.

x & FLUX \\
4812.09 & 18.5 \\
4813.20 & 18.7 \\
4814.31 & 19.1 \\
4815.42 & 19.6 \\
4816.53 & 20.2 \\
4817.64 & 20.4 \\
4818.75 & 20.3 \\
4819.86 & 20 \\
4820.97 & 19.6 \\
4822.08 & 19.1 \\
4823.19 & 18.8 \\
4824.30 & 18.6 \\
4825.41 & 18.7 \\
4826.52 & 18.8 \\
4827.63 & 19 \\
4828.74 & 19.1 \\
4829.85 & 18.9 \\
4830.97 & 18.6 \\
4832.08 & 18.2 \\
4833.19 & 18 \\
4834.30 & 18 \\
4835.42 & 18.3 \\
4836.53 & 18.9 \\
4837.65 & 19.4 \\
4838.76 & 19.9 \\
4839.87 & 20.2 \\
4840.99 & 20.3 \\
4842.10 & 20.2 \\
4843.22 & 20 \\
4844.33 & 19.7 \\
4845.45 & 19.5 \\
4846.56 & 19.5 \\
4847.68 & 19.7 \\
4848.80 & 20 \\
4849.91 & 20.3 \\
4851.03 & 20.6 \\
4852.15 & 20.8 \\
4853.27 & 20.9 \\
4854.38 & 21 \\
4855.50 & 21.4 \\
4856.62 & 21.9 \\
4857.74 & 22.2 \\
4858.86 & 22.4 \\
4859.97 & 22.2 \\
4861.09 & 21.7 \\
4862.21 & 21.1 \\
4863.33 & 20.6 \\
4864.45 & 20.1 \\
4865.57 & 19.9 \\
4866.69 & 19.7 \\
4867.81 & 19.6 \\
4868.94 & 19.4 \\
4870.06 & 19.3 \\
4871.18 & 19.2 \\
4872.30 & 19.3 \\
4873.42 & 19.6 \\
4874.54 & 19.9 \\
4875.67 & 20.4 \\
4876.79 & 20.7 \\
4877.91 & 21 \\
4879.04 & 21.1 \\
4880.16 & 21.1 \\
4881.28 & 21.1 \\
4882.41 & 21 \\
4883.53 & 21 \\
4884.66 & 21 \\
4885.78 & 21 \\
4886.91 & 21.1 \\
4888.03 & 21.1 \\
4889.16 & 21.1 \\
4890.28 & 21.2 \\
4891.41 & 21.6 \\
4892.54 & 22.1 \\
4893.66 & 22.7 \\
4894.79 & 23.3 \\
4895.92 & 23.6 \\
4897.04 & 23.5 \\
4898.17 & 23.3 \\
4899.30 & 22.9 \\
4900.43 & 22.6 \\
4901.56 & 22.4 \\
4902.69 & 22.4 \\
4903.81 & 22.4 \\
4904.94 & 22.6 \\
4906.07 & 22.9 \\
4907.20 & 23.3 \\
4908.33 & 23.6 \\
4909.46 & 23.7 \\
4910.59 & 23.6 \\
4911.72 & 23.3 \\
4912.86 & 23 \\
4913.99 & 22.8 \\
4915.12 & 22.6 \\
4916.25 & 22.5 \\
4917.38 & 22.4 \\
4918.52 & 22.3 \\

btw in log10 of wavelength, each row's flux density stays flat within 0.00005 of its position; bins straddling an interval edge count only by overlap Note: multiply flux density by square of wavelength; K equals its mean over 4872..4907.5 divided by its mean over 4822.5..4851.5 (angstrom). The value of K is 1.15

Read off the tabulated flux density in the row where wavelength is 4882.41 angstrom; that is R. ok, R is 21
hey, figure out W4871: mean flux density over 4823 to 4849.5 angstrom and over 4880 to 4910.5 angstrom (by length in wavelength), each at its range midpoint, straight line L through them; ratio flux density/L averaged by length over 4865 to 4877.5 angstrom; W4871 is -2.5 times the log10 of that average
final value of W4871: 0.07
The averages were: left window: 19.2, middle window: 19.7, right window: 22.2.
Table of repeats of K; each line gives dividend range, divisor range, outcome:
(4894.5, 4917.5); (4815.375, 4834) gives 1.24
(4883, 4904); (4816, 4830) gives 1.18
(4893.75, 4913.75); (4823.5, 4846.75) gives 1.24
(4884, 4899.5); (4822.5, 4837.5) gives 1.22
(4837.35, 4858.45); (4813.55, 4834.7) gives 1.08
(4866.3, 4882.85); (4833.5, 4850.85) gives 1.04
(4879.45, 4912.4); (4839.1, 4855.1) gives 1.13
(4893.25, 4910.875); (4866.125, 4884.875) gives 1.15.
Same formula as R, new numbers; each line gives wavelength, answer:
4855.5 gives 21.4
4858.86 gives 22.4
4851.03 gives 20.6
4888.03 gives 21.1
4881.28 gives 21.1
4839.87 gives 20.2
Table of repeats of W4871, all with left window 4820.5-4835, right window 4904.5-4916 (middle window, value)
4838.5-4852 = -0.020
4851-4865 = -0.052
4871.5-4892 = 0.042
